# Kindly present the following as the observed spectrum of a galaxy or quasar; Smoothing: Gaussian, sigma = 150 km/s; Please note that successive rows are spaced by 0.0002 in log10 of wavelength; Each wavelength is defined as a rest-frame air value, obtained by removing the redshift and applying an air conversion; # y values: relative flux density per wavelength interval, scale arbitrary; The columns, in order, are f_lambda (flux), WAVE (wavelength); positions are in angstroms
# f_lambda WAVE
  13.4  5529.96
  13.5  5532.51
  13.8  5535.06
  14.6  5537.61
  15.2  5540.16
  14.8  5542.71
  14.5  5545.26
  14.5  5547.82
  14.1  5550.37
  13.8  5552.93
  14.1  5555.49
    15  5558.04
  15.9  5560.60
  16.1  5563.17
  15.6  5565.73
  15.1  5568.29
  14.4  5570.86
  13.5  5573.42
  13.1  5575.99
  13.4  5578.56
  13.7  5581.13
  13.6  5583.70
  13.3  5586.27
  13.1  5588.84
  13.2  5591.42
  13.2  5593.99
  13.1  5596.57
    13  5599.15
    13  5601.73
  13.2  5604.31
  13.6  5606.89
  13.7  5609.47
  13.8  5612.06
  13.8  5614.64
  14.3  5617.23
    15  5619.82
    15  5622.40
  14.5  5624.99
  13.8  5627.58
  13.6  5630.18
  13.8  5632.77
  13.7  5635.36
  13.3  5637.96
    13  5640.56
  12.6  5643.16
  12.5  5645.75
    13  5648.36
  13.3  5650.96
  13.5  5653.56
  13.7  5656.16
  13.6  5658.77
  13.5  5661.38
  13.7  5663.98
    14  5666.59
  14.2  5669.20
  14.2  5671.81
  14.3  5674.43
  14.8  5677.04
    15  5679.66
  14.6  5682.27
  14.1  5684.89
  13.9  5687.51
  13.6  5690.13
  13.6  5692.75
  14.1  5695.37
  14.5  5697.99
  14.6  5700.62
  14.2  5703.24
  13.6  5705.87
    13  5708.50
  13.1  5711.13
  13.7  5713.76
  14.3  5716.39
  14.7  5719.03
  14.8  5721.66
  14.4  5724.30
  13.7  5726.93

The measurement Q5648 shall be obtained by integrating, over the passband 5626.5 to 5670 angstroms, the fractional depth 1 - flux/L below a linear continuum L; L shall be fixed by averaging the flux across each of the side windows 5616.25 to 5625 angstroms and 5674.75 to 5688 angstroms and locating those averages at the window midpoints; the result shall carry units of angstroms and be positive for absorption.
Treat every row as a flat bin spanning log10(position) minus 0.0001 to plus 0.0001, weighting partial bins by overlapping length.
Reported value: 3.5 angstroms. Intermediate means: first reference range 14.8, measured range 13.4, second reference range 14.5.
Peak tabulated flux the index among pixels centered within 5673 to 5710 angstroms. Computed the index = 15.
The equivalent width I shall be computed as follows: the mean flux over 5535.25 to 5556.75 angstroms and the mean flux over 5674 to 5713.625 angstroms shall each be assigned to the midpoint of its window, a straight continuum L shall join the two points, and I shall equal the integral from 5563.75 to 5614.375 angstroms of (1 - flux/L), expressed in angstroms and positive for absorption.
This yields 2.35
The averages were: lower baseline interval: 14.4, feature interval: 13.6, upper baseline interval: 14.1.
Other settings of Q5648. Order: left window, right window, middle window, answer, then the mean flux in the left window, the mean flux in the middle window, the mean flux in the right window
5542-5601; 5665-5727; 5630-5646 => 0.99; 14.1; 13.2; 14.1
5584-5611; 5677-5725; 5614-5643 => -0.90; 13.3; 13.9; 14.1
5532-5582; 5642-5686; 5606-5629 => -0.14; 14.5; 14.2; 13.8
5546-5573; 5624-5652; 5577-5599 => 1.51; 14.8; 13.3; 13.4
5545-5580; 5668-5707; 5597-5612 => 1.12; 14.5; 13.3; 14.2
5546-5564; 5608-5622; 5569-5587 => 1.11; 14.7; 13.6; 14.2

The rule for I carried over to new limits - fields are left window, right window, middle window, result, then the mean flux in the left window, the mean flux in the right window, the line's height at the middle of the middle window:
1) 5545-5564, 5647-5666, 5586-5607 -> 1.6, 14.7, 13.5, 14.2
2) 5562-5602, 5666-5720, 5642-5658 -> 1.0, 13.8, 14.1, 14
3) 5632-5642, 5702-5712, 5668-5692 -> -1.5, 13.4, 13.5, 13.5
